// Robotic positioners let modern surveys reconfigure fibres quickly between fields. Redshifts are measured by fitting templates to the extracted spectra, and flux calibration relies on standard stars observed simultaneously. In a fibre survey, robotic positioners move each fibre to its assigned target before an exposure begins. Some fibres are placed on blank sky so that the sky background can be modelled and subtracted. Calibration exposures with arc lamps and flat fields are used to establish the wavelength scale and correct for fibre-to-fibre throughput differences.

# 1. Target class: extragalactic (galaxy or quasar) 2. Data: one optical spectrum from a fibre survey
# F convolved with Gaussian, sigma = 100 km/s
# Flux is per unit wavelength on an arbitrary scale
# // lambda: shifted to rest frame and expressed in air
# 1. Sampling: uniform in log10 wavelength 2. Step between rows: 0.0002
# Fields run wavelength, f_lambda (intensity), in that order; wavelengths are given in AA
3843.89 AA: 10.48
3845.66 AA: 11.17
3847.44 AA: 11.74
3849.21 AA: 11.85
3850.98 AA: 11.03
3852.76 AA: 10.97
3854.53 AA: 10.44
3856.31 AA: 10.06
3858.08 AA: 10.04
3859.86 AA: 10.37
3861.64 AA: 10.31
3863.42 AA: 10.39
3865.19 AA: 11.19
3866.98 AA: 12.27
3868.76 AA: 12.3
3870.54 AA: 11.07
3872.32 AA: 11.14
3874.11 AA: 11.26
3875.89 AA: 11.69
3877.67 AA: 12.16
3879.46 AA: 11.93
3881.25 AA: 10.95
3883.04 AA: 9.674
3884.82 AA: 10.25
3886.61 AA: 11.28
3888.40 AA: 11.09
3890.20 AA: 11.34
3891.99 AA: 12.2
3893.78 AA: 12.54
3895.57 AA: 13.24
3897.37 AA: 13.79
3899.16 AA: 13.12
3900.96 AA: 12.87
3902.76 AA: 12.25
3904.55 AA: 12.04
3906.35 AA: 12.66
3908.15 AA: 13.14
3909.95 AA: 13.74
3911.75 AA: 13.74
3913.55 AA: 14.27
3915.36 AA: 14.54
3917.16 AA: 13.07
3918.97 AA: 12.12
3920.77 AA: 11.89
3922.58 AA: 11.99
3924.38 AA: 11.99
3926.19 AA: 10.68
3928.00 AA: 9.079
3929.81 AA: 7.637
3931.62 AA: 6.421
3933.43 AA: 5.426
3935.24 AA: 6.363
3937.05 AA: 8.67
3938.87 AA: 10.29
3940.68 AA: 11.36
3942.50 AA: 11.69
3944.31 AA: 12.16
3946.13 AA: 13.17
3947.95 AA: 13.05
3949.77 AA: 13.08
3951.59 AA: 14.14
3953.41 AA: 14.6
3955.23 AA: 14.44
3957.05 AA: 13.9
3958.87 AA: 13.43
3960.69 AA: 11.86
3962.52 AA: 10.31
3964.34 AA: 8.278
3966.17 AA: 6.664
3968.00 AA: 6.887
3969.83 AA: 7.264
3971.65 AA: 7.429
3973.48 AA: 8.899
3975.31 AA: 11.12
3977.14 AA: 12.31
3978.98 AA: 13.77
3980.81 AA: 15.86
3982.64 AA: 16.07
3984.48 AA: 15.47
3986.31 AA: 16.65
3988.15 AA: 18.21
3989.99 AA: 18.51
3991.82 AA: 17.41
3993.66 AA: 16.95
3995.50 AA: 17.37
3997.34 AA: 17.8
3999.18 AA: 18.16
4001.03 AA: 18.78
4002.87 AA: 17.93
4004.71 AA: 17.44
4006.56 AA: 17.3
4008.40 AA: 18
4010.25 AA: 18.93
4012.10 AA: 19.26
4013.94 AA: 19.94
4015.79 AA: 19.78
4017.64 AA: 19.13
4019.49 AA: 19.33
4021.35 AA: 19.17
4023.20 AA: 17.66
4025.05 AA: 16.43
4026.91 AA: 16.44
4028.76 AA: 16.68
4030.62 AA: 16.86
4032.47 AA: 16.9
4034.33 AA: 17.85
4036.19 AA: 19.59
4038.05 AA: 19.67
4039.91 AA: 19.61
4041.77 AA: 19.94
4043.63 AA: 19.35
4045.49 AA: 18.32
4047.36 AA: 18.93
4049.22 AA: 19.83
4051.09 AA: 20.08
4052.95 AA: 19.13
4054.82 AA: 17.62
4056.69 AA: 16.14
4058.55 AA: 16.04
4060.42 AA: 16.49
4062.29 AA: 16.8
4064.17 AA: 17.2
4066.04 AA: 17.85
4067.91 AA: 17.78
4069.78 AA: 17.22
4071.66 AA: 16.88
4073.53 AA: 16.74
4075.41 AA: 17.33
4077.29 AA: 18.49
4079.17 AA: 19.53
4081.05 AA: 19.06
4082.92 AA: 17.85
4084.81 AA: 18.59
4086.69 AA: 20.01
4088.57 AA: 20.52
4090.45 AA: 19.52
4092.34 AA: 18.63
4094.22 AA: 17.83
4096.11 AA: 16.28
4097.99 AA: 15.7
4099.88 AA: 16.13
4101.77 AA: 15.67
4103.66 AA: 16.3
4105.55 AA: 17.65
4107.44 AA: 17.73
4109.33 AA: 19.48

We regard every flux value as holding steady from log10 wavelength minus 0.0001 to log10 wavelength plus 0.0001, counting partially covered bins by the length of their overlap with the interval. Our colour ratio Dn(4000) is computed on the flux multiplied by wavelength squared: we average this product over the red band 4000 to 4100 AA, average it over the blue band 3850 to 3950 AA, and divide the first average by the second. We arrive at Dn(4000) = 1.7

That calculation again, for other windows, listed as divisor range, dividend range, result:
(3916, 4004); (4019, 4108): 1.50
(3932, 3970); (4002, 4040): 1.75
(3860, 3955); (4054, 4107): 1.65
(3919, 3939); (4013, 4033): 2.06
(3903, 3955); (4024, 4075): 1.64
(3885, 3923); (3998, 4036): 1.51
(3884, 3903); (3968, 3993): 1.16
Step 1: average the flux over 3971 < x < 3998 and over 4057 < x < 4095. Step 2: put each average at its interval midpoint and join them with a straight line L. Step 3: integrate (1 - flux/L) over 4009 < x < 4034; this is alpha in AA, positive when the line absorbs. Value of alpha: -3.10 AA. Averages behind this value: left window 15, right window 18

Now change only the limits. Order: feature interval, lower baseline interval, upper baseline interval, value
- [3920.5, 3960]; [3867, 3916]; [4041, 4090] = 7.9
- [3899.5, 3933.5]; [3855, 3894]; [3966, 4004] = 1.7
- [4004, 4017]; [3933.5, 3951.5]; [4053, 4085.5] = -3.8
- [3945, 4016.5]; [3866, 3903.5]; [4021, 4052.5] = 6.6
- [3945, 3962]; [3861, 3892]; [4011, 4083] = 1.1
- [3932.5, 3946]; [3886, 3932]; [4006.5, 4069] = 3.9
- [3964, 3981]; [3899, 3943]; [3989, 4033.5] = 6.2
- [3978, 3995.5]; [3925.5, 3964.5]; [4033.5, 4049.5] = -2.4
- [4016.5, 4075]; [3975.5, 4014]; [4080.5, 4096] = 0.1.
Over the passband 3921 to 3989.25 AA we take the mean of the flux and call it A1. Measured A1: 11.4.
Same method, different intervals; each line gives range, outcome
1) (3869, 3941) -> 11.4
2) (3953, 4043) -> 15.8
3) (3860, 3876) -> 11.2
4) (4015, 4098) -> 18.2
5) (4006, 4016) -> 18.9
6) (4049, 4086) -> 17.8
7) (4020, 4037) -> 17.5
